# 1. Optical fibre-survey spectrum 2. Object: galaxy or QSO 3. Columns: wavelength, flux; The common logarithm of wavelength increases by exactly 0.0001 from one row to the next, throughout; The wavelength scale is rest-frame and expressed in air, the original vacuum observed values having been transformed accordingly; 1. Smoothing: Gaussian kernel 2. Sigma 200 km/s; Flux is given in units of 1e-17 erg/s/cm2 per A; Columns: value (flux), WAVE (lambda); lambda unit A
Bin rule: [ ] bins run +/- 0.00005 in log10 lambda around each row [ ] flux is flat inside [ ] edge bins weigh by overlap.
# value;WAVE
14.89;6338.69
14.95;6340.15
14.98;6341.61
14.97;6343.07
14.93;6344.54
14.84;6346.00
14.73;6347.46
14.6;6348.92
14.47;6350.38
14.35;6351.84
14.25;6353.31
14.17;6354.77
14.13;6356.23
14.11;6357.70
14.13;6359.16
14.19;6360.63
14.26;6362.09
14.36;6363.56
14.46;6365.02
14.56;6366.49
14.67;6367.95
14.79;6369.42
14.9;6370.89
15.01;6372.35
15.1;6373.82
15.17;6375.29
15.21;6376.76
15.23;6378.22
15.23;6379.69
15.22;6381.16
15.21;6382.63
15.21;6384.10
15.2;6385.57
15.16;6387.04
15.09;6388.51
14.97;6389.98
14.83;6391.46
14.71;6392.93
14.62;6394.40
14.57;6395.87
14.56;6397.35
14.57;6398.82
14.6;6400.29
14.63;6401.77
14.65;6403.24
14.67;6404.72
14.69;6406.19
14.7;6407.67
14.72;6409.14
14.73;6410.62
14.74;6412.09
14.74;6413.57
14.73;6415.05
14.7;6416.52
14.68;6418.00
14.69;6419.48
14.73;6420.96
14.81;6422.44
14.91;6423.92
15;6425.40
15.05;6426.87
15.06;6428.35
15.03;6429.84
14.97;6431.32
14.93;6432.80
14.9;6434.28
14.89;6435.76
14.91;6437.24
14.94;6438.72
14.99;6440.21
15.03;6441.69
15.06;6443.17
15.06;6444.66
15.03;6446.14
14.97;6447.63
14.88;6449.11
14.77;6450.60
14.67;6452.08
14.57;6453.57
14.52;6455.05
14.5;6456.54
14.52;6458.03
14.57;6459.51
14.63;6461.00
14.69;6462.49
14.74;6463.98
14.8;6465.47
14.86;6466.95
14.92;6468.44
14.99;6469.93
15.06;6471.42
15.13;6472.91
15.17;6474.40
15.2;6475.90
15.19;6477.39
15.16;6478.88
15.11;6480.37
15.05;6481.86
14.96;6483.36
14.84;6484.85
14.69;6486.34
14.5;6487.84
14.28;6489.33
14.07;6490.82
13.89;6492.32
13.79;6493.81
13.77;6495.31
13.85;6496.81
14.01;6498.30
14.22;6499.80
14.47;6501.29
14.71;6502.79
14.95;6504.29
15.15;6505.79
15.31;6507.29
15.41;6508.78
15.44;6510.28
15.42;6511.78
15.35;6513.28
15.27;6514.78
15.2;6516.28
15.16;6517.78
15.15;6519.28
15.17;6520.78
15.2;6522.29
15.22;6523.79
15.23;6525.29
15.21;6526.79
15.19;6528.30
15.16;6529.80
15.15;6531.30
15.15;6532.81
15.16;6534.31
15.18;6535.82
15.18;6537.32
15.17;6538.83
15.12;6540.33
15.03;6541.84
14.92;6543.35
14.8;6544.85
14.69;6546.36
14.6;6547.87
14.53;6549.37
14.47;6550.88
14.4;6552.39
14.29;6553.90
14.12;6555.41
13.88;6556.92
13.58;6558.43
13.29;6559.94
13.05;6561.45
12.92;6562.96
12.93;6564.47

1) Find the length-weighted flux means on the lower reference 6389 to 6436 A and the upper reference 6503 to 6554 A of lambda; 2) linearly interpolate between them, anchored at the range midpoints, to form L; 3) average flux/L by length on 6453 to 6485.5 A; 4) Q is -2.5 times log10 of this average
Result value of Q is 0.003 mag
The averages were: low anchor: 14.8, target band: 14.9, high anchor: 15.1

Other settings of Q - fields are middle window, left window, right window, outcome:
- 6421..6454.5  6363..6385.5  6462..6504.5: -0.01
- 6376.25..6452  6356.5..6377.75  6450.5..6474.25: -0.01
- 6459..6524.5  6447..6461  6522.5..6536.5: 0.01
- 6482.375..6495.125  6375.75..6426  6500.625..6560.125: 0.04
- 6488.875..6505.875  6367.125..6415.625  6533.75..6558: 0.04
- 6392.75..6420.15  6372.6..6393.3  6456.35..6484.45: 0.03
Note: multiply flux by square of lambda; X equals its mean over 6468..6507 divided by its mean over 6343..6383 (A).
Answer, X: 1.0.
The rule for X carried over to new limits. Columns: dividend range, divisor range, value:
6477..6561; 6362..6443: 1.03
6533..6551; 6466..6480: 1.01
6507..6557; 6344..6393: 1.07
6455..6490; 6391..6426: 1.03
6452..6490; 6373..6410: 1.02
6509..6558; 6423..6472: 1.03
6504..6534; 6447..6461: 1.06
